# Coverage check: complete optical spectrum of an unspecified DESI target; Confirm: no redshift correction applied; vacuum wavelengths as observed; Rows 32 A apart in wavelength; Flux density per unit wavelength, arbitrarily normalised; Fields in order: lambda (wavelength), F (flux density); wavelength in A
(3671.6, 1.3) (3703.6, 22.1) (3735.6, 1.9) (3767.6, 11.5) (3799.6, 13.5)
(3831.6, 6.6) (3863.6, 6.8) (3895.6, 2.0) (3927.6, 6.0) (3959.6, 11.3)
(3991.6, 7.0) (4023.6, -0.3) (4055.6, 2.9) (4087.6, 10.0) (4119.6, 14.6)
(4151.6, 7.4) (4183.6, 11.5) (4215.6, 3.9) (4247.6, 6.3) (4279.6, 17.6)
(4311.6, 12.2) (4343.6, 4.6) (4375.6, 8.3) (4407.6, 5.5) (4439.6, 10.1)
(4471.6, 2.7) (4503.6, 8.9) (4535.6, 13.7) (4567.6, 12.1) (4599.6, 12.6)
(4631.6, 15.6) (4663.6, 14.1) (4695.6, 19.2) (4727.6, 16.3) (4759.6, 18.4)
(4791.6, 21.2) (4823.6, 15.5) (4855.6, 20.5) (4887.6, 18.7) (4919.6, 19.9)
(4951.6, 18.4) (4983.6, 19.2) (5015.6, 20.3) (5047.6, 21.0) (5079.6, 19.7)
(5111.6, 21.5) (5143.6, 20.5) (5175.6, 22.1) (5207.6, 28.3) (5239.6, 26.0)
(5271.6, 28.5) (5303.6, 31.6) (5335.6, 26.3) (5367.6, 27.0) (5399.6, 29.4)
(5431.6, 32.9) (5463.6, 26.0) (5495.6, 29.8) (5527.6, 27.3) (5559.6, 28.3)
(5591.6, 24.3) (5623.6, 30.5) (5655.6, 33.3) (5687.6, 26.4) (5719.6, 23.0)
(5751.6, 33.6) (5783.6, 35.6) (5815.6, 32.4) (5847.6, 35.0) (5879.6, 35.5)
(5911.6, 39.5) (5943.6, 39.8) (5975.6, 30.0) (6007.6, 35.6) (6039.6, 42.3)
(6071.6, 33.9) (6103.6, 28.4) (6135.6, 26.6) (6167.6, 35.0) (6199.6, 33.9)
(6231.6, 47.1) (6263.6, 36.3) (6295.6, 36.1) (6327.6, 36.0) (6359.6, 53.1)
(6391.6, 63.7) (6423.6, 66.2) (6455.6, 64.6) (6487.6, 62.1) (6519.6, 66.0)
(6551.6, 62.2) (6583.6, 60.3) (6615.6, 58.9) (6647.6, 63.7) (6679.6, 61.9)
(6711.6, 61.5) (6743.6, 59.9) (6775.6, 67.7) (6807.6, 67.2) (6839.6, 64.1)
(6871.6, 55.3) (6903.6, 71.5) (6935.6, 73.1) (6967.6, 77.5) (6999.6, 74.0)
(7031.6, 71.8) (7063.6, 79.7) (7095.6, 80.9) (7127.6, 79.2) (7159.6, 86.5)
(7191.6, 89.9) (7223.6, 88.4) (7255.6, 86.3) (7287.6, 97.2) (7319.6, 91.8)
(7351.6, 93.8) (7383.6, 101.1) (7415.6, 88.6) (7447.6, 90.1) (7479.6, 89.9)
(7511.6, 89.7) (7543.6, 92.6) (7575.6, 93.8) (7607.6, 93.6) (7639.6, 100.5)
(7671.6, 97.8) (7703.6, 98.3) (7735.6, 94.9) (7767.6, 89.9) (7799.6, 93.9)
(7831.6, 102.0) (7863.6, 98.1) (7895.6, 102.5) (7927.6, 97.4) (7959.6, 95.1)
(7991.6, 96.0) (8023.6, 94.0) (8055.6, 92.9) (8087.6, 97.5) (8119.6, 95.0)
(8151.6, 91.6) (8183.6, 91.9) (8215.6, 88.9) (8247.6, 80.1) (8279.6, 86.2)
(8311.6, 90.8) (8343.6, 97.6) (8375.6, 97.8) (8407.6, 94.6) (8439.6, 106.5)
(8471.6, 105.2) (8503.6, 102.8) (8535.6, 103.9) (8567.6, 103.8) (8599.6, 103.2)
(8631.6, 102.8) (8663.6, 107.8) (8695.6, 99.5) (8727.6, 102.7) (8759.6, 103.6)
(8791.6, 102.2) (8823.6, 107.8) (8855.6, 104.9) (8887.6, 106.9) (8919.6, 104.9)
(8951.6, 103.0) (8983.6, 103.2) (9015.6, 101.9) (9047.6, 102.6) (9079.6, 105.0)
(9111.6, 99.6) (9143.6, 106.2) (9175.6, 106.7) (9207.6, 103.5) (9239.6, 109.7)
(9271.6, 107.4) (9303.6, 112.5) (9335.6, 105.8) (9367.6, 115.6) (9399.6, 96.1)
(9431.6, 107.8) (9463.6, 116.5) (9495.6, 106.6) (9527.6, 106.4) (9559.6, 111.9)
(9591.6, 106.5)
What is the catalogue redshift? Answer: 0.596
